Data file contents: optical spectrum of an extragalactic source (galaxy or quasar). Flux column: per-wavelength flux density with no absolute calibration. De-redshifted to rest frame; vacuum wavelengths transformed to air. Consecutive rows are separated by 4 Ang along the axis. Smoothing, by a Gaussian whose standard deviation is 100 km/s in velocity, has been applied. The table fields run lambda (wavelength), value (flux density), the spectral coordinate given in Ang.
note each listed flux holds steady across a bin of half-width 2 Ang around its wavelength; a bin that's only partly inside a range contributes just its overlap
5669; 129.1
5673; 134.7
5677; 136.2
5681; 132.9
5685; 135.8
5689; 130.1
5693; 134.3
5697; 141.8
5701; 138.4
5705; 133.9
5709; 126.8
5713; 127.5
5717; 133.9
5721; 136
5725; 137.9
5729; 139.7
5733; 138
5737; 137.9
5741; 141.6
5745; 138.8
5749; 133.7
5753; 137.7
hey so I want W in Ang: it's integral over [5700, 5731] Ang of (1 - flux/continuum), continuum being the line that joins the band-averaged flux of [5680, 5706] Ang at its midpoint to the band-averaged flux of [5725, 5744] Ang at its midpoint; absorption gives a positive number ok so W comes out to 0.75 Ang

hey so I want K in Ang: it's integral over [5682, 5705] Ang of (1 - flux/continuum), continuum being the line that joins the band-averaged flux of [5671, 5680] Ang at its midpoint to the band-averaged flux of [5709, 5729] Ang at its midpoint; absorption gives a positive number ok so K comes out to -0.2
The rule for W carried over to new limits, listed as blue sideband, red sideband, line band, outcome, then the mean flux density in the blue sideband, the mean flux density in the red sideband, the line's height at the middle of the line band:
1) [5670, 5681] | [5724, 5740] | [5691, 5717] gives 0.5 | 134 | 139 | 137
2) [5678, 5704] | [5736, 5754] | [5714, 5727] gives 0.1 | 136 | 138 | 137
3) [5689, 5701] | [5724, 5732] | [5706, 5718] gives 0.7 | 137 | 139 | 138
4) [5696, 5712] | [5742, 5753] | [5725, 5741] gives -0.3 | 134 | 137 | 136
